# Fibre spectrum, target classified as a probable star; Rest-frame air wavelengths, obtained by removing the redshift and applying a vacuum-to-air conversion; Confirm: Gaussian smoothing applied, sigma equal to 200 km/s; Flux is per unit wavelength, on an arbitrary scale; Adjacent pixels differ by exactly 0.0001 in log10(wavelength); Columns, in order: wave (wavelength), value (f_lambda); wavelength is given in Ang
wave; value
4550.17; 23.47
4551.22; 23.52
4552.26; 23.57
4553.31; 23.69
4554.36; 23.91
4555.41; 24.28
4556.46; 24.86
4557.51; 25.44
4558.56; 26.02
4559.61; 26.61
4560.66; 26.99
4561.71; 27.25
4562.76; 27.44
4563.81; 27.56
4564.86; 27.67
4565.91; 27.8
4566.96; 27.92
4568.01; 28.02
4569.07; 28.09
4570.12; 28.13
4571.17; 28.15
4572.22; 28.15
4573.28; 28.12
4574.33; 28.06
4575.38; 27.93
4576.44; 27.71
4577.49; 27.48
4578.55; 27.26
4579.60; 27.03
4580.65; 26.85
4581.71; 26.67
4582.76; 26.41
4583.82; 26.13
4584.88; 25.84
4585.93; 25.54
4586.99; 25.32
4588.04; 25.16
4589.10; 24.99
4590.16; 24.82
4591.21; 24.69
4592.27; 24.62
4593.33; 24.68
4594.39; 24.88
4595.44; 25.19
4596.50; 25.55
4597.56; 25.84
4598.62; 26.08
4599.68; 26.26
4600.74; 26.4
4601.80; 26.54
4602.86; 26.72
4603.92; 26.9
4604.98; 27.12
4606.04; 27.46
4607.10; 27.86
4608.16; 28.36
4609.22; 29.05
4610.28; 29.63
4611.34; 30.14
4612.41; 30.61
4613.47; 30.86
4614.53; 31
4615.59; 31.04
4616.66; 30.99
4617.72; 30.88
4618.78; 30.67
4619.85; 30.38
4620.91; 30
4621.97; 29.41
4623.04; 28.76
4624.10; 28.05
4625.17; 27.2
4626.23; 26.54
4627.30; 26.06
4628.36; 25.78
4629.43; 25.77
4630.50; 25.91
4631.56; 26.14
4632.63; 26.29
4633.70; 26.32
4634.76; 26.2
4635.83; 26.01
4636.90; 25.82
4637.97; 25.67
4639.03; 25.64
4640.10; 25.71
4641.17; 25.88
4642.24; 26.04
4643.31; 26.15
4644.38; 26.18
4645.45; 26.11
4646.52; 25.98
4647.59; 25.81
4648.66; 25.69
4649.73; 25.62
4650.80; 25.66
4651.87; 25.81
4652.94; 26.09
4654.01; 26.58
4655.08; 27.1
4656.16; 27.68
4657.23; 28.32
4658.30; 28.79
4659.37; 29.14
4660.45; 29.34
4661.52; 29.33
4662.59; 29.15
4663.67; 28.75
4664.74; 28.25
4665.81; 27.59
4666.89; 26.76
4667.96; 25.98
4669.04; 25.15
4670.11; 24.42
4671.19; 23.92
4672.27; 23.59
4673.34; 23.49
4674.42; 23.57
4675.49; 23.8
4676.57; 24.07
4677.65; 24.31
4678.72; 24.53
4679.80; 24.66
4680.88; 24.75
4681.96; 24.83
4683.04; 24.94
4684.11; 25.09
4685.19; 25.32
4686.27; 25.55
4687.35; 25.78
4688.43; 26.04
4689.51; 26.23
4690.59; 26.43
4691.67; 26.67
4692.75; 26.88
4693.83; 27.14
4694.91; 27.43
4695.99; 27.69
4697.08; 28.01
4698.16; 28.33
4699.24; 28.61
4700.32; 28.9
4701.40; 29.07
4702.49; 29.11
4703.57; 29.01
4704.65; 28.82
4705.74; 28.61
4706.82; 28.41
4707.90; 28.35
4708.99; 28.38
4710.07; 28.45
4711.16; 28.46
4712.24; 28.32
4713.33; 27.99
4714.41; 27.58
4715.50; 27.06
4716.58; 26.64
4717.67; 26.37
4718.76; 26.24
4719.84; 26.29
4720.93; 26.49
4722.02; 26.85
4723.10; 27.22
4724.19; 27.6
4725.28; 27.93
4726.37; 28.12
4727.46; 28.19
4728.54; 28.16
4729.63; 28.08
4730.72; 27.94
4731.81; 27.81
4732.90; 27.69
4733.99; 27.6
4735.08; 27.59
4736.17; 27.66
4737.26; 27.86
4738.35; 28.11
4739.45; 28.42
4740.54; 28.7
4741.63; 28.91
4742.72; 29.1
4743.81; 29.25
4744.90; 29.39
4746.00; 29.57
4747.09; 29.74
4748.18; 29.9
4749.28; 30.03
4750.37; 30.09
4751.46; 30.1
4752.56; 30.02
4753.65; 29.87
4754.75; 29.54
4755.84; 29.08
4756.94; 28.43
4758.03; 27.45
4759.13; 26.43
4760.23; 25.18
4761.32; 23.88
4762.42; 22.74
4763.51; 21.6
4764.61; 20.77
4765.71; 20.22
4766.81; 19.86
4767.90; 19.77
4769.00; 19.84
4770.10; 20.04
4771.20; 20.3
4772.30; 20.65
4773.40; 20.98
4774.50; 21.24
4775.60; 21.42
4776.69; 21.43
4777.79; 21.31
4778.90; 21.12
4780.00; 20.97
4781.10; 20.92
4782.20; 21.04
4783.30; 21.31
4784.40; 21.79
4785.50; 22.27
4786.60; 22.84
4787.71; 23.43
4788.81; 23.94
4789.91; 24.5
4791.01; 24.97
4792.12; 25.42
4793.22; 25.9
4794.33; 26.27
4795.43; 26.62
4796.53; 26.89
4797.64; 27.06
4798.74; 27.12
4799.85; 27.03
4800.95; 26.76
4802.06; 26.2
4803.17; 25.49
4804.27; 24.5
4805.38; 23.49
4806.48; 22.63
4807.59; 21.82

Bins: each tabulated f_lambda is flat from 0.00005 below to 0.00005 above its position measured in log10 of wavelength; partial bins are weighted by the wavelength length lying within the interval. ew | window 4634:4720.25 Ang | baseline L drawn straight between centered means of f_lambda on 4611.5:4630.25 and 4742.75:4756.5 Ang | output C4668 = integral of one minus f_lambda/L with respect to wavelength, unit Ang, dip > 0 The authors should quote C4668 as 7.8 Ang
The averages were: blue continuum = 29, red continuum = 29.7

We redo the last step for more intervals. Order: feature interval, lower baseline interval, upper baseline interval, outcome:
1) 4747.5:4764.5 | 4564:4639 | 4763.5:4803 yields -2.79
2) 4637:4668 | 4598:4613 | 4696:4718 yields 1.18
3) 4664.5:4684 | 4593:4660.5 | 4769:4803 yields 0.92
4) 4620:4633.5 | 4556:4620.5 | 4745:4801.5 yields -0.23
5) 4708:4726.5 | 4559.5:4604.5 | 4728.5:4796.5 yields -1.31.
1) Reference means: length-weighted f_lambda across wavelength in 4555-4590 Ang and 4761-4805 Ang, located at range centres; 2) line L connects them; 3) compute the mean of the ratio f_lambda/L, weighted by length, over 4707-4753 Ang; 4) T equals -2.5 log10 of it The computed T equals -0.176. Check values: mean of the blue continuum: 26.9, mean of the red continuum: 23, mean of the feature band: 28.2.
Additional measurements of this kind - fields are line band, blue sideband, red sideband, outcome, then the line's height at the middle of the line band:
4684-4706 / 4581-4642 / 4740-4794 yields -0.07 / 25.8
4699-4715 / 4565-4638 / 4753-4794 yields -0.16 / 24.7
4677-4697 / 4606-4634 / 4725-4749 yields 0.11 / 28.5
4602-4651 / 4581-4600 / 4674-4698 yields -0.08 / 25.6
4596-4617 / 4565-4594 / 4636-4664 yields -0.06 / 26.8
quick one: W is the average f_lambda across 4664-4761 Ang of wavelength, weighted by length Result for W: 27.3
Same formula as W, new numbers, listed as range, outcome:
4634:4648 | 25.9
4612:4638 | 28.1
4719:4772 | 26.7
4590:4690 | 26.7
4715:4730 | 27.2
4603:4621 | 29.5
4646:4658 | 26.5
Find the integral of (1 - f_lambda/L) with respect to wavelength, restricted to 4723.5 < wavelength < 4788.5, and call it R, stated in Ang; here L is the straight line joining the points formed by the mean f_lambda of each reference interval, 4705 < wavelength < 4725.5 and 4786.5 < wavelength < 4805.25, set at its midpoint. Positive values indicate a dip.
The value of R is 2.9 Ang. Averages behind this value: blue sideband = 27.5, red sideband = 25.6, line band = 25.4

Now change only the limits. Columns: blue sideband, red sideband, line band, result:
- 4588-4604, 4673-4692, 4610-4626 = -2.8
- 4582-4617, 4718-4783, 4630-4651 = 0.6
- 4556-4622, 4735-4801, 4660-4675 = 0.0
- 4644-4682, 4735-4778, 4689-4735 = -3.3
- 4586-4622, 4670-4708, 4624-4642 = 0.7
